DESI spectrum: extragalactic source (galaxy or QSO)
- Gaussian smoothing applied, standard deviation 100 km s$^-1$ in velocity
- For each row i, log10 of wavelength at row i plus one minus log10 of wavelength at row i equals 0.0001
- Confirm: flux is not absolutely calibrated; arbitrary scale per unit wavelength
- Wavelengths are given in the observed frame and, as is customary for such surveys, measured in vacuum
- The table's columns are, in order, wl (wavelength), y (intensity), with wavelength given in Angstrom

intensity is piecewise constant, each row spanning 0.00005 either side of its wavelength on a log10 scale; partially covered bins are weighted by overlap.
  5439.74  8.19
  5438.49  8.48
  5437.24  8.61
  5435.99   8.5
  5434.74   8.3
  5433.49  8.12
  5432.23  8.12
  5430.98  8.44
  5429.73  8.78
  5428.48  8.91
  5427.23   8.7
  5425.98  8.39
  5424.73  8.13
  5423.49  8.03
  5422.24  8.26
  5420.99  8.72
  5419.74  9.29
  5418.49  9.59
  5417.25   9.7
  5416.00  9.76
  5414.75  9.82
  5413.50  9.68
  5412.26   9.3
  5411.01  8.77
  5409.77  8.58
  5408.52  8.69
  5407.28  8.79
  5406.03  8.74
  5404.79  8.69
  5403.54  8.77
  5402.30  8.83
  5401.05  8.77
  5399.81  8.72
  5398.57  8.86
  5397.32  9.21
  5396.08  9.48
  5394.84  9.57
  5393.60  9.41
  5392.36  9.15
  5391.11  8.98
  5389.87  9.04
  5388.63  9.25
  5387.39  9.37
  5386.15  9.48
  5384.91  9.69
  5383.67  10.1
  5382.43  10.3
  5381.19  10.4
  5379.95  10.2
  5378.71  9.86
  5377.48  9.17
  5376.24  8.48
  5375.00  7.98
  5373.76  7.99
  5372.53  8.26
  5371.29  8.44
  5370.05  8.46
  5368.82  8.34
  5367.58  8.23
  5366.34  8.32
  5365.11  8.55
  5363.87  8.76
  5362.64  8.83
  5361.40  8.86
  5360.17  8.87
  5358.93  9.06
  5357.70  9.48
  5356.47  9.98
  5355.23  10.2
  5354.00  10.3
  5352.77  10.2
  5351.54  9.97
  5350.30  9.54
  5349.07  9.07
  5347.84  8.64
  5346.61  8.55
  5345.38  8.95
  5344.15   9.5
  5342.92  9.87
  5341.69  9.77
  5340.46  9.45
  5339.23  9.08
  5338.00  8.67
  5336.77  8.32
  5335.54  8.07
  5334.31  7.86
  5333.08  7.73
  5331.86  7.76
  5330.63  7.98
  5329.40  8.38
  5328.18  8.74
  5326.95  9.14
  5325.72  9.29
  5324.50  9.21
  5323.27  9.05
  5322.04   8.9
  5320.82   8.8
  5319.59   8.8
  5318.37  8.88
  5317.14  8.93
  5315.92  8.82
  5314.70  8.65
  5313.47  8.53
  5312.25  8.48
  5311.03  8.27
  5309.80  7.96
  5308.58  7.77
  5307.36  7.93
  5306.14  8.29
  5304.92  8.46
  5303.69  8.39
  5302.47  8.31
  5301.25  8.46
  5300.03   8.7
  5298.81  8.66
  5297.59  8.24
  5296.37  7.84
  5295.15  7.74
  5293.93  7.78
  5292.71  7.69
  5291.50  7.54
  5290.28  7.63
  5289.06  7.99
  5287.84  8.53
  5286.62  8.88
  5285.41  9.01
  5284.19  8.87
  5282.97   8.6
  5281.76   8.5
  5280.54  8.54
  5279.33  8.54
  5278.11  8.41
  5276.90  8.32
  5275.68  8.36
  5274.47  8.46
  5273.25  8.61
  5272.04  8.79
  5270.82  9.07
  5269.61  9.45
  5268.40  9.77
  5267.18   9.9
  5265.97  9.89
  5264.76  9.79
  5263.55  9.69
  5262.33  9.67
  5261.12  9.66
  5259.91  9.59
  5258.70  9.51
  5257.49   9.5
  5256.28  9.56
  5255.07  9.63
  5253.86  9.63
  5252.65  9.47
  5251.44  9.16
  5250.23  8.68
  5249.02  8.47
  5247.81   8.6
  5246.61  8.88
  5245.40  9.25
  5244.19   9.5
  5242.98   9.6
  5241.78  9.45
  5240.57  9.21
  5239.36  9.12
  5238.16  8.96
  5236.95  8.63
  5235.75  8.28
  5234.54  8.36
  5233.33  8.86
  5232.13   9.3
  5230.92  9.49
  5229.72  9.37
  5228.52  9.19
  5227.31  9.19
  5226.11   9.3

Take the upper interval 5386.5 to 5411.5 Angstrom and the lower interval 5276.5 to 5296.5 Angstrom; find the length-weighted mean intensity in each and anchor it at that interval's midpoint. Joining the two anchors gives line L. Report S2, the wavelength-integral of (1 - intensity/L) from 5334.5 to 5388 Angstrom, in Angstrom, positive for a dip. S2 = -2.41 Angstrom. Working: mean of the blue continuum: 8.27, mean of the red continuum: 8.99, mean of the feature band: 9.14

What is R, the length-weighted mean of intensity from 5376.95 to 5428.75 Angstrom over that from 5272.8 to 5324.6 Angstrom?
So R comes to 1.1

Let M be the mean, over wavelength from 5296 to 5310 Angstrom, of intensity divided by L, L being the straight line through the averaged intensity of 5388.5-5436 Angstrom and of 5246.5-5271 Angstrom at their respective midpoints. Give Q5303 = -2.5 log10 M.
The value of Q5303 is 0.12 mag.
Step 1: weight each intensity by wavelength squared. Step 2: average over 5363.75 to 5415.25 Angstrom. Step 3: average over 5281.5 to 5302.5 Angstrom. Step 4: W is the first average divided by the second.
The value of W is 1.13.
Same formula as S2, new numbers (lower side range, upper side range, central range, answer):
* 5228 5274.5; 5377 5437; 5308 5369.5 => 1.8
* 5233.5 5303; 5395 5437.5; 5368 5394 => -0.9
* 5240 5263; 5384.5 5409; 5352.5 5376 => 0.7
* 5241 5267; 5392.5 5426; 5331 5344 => 0.7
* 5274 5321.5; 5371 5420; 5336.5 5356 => -1.4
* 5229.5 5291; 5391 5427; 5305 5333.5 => 1.5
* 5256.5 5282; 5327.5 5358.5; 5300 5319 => 1.4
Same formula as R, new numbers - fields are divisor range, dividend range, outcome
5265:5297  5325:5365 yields 1.05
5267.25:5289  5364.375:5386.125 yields 1.03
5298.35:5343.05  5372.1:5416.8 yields 1.07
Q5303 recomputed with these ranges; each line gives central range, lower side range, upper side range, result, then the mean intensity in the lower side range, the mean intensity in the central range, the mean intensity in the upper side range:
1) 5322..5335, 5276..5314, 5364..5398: 0.01 mag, 8.29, 8.53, 9.09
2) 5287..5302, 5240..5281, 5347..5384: 0.14 mag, 9.2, 8.08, 9.15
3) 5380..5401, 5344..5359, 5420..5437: -0.06 mag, 9.52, 9.44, 8.44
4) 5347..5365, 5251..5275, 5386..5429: -0.02 mag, 9.44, 9.38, 9.01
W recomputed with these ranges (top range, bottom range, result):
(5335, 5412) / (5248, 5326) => 1.07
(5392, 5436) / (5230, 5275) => 1.02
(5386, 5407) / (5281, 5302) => 1.14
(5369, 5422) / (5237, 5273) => 1.03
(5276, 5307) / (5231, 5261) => 0.92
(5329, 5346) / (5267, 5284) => 1.01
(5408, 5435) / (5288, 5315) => 1.13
